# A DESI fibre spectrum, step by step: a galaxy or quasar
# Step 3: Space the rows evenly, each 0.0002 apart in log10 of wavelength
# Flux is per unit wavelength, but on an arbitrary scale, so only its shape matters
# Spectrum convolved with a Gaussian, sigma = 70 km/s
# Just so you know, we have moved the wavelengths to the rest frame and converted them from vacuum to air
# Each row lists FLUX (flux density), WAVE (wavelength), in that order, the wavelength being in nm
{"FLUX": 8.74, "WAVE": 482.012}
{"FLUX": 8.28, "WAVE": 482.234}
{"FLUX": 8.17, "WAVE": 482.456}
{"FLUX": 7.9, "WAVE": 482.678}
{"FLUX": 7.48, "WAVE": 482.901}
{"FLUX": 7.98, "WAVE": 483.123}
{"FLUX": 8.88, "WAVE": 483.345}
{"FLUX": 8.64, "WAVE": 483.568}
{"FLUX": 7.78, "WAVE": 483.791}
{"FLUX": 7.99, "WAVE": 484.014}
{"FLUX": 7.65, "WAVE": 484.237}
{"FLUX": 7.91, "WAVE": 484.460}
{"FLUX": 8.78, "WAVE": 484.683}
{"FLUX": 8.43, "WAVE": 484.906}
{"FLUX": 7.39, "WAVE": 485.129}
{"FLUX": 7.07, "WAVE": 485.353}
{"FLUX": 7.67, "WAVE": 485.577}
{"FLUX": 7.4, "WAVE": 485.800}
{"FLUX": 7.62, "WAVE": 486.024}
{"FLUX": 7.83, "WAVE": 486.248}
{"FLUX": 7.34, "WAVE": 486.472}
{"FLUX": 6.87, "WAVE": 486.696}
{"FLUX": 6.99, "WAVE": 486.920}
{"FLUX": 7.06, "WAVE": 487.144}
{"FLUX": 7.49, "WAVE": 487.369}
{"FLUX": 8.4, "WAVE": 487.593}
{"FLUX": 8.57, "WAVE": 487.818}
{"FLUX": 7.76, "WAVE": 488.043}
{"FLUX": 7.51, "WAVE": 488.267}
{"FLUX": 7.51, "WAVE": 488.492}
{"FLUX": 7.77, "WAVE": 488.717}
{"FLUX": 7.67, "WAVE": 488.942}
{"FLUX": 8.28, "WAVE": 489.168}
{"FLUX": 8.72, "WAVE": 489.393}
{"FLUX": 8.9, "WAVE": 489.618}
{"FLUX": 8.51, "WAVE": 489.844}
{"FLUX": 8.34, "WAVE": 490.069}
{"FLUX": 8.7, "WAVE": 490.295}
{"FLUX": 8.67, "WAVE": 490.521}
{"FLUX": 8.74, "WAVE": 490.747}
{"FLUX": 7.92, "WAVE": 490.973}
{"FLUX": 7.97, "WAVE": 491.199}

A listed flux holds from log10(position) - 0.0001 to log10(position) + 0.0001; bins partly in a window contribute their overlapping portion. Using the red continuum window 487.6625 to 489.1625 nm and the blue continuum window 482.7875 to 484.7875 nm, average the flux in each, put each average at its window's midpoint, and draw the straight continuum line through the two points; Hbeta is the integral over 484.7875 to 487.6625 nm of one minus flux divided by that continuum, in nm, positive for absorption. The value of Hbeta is 0.173 nm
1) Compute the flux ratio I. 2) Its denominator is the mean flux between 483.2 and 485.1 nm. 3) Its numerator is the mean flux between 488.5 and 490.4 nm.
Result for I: 1.0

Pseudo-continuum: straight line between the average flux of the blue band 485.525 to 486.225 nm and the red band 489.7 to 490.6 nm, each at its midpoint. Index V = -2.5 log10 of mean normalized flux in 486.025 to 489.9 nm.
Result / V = 0.034 mag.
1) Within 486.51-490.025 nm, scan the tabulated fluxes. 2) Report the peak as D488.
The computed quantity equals 8.9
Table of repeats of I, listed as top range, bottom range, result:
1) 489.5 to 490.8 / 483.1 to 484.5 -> 1.06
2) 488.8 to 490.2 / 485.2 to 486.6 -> 1.12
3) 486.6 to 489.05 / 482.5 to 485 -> 0.94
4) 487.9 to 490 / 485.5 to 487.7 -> 1.08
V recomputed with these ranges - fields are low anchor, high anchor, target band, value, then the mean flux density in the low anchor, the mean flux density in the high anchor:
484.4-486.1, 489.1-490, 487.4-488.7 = 0.055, 7.78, 8.61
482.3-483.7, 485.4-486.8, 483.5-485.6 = -0.016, 8.17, 7.44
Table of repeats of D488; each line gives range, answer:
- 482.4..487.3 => 8.88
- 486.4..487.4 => 7.49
